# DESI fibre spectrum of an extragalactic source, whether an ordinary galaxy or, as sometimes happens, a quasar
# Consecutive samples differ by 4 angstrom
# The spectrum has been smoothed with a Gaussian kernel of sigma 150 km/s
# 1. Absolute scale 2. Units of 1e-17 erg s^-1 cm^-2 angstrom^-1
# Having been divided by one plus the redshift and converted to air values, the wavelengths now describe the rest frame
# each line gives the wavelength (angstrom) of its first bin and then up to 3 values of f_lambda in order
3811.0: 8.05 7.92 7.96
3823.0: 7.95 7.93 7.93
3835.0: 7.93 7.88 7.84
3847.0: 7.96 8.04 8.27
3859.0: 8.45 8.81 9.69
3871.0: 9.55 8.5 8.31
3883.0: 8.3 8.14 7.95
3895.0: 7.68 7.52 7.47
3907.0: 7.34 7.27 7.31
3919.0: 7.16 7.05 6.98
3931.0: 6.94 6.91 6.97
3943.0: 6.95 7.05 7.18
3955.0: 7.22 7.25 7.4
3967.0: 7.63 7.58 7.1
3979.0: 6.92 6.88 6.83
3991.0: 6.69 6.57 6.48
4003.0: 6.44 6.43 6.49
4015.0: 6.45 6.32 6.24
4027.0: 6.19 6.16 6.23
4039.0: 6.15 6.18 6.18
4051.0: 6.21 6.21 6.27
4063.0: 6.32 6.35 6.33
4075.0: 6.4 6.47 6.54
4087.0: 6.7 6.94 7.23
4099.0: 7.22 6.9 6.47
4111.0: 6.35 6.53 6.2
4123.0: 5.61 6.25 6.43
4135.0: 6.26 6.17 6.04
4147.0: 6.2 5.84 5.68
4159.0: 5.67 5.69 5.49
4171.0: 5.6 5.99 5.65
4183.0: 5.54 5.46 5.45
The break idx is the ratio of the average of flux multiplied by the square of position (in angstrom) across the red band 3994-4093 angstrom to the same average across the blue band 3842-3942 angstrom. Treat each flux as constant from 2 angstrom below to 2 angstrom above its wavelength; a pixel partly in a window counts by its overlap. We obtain 0.88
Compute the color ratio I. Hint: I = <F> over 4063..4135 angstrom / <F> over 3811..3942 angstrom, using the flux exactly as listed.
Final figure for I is 0.8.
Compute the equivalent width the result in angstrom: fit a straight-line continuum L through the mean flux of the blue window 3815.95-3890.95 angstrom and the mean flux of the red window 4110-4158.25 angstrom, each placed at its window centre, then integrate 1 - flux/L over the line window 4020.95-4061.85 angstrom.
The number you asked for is 3.75 angstrom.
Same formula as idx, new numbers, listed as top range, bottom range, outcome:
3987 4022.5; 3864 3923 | 0.86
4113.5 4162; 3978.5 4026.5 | 0.99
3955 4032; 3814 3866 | 0.90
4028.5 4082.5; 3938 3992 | 0.92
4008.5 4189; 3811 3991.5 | 0.90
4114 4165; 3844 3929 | 0.86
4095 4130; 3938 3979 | 0.97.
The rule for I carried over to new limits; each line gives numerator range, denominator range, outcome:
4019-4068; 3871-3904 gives 0.77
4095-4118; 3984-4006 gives 1.02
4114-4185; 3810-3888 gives 0.72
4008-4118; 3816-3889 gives 0.78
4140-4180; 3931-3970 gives 0.81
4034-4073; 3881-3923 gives 0.82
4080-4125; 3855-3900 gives 0.78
